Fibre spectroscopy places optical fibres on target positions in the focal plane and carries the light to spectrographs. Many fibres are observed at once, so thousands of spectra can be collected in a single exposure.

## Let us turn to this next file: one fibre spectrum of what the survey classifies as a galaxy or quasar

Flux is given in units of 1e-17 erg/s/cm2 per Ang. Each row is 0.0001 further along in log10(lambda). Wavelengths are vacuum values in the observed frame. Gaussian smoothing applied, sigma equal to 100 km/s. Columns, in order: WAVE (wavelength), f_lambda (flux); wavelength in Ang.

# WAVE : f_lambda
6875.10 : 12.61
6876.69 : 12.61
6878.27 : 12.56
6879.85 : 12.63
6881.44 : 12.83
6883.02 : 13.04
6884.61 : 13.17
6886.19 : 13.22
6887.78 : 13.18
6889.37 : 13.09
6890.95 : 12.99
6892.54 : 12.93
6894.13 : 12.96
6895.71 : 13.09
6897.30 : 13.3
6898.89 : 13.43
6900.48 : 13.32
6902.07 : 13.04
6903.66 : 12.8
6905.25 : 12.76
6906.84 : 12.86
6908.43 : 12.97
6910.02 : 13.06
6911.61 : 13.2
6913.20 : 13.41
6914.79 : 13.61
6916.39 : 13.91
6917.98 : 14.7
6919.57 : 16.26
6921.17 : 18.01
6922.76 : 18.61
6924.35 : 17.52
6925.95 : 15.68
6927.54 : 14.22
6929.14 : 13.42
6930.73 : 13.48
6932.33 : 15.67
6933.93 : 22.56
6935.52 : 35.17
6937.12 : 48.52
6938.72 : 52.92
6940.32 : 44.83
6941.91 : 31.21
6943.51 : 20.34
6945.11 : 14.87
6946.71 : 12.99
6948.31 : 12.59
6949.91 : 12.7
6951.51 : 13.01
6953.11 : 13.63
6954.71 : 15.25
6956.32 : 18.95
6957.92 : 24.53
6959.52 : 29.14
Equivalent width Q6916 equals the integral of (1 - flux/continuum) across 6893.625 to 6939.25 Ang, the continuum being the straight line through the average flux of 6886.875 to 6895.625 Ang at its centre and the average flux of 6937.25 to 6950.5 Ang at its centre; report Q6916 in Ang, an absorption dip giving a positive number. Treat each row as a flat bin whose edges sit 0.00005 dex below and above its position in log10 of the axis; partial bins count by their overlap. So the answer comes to 5.6 Ang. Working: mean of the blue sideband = 13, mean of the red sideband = 26.7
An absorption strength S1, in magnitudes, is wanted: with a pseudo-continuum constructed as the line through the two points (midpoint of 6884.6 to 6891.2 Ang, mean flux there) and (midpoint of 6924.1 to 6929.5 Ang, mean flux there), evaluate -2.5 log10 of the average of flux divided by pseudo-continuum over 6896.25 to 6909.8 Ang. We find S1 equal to 0.07 mag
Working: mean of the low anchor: 13.1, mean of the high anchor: 15.1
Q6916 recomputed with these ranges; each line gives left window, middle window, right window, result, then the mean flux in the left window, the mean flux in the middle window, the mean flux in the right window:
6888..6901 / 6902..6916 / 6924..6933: 0.8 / 13.1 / 13.1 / 14.9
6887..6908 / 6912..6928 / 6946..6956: -2.7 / 13.1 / 15.6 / 13.6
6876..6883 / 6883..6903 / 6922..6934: 0.7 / 12.7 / 13.1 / 16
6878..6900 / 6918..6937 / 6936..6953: 2.6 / 13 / 19.2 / 26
